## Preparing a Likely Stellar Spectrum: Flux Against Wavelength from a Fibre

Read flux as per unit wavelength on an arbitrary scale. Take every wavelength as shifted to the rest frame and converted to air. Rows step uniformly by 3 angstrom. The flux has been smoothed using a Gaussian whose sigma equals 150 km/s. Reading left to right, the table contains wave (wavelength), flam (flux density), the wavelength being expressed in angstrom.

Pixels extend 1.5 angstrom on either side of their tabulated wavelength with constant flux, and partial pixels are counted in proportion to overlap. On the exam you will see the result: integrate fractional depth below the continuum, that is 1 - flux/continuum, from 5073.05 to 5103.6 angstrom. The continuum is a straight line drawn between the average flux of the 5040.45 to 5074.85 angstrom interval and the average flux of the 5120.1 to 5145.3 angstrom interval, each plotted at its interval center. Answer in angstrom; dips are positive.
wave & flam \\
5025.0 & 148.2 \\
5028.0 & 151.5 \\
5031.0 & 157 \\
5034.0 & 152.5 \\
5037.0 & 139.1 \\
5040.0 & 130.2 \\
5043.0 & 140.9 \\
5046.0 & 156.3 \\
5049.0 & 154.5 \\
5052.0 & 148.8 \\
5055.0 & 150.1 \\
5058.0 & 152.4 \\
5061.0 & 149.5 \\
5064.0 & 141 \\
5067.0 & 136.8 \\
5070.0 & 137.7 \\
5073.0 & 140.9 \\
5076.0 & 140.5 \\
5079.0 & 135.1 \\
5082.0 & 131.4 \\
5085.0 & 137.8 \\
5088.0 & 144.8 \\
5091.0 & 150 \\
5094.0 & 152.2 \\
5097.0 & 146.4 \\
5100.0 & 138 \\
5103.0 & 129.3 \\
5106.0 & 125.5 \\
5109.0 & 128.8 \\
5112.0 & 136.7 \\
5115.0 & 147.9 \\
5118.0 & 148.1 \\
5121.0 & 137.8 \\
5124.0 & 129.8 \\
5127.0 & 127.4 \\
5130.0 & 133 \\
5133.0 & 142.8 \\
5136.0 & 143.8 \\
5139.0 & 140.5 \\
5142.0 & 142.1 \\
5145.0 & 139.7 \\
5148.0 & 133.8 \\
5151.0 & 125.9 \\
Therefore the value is 0.3 angstrom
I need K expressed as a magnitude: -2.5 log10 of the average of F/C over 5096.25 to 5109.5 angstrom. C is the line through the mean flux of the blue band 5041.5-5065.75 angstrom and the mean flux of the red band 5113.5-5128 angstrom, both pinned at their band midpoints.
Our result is 0.064 mag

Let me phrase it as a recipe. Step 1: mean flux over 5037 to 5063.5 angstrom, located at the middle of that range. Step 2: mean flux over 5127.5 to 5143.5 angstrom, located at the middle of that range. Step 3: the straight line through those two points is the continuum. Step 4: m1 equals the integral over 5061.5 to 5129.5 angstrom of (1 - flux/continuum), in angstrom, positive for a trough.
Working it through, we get 2.2 angstrom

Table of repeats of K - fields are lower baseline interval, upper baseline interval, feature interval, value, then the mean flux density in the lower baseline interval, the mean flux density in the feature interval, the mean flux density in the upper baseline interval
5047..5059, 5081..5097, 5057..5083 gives 0.06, 152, 141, 144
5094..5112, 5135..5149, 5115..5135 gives 0.00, 135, 138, 140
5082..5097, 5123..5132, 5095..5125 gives 0.00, 145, 137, 131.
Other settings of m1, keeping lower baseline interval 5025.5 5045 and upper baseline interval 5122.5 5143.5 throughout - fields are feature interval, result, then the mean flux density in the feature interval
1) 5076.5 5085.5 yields 0.4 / 135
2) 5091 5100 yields -0.5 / 148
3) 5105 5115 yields 0.4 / 133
